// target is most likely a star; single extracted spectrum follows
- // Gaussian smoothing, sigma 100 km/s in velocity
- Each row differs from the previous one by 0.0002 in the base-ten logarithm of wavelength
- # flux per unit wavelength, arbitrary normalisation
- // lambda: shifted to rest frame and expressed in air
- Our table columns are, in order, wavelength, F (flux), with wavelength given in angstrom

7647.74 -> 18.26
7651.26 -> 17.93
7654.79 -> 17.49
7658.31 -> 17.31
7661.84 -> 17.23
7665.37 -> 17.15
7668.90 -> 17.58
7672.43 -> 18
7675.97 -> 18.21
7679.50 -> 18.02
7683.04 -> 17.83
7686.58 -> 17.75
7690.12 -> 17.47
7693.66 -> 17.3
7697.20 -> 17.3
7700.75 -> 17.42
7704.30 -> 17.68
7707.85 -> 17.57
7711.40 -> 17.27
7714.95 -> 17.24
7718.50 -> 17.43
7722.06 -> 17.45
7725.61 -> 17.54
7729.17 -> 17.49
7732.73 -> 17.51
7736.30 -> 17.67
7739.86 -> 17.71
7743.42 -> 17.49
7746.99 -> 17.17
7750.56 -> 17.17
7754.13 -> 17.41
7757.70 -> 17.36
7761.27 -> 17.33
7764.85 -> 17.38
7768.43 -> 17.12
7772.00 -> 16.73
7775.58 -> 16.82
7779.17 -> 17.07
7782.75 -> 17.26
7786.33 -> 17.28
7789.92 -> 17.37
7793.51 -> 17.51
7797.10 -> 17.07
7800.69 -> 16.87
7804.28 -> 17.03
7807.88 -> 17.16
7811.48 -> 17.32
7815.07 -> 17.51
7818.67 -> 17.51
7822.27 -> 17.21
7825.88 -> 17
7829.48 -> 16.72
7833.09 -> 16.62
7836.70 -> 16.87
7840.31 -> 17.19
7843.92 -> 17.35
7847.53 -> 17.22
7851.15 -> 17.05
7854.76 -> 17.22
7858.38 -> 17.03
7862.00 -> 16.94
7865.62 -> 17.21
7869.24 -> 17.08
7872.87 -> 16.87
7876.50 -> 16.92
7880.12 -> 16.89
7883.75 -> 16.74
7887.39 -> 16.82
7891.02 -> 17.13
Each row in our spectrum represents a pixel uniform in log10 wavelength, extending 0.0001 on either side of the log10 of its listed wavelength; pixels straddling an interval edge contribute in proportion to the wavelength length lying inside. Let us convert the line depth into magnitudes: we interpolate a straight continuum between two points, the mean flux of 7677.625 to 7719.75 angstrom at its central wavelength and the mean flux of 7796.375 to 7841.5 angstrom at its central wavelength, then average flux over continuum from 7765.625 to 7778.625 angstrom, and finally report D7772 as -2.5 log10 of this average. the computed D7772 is 0.02 mag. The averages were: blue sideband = 17.5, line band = 16.9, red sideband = 17.1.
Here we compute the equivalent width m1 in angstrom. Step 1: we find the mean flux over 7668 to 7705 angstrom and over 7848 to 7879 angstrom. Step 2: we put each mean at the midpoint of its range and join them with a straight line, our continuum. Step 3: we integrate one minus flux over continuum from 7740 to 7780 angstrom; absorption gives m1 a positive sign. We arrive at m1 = 0.5 angstrom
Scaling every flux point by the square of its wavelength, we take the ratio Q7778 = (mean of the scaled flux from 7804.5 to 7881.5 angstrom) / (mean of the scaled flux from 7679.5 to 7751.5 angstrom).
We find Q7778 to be 1.0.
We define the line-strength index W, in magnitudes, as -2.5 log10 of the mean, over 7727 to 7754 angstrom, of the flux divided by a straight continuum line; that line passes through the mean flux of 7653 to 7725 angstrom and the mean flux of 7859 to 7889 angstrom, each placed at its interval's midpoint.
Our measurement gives -0.005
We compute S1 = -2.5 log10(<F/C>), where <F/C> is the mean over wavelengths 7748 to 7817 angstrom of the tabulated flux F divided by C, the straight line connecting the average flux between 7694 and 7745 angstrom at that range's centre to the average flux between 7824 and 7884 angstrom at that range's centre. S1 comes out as 0.00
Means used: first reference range 17.5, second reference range 17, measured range 17.2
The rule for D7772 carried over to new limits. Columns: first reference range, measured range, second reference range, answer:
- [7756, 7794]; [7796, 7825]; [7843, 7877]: 0.00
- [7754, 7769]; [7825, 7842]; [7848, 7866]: 0.02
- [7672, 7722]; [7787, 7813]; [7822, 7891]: 0.00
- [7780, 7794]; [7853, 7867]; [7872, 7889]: -0.01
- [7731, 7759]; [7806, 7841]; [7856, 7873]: 0.00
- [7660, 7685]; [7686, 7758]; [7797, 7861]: 0.00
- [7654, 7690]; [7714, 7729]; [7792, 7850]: 0.00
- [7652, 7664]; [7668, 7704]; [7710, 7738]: -0.02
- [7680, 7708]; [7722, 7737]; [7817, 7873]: -0.01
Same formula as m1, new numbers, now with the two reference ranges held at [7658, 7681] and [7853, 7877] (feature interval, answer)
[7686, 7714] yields 0.18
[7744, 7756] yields 0.09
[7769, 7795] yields 0.24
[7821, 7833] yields 0.17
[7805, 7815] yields -0.03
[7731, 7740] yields -0.09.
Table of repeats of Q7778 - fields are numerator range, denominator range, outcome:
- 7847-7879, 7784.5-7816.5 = 1.01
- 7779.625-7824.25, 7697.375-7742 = 1.01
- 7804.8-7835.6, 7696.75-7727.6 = 1.01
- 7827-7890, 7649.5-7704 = 1.01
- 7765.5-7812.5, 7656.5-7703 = 1.00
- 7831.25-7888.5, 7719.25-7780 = 1.01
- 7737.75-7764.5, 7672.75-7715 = 1.00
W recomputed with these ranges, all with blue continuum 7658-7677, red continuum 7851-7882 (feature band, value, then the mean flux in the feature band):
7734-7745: -0.02 mag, 17.6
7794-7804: 0.01 mag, 17.1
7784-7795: -0.01 mag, 17.4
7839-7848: -0.01 mag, 17.3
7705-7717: 0.00 mag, 17.4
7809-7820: -0.02 mag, 17.4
